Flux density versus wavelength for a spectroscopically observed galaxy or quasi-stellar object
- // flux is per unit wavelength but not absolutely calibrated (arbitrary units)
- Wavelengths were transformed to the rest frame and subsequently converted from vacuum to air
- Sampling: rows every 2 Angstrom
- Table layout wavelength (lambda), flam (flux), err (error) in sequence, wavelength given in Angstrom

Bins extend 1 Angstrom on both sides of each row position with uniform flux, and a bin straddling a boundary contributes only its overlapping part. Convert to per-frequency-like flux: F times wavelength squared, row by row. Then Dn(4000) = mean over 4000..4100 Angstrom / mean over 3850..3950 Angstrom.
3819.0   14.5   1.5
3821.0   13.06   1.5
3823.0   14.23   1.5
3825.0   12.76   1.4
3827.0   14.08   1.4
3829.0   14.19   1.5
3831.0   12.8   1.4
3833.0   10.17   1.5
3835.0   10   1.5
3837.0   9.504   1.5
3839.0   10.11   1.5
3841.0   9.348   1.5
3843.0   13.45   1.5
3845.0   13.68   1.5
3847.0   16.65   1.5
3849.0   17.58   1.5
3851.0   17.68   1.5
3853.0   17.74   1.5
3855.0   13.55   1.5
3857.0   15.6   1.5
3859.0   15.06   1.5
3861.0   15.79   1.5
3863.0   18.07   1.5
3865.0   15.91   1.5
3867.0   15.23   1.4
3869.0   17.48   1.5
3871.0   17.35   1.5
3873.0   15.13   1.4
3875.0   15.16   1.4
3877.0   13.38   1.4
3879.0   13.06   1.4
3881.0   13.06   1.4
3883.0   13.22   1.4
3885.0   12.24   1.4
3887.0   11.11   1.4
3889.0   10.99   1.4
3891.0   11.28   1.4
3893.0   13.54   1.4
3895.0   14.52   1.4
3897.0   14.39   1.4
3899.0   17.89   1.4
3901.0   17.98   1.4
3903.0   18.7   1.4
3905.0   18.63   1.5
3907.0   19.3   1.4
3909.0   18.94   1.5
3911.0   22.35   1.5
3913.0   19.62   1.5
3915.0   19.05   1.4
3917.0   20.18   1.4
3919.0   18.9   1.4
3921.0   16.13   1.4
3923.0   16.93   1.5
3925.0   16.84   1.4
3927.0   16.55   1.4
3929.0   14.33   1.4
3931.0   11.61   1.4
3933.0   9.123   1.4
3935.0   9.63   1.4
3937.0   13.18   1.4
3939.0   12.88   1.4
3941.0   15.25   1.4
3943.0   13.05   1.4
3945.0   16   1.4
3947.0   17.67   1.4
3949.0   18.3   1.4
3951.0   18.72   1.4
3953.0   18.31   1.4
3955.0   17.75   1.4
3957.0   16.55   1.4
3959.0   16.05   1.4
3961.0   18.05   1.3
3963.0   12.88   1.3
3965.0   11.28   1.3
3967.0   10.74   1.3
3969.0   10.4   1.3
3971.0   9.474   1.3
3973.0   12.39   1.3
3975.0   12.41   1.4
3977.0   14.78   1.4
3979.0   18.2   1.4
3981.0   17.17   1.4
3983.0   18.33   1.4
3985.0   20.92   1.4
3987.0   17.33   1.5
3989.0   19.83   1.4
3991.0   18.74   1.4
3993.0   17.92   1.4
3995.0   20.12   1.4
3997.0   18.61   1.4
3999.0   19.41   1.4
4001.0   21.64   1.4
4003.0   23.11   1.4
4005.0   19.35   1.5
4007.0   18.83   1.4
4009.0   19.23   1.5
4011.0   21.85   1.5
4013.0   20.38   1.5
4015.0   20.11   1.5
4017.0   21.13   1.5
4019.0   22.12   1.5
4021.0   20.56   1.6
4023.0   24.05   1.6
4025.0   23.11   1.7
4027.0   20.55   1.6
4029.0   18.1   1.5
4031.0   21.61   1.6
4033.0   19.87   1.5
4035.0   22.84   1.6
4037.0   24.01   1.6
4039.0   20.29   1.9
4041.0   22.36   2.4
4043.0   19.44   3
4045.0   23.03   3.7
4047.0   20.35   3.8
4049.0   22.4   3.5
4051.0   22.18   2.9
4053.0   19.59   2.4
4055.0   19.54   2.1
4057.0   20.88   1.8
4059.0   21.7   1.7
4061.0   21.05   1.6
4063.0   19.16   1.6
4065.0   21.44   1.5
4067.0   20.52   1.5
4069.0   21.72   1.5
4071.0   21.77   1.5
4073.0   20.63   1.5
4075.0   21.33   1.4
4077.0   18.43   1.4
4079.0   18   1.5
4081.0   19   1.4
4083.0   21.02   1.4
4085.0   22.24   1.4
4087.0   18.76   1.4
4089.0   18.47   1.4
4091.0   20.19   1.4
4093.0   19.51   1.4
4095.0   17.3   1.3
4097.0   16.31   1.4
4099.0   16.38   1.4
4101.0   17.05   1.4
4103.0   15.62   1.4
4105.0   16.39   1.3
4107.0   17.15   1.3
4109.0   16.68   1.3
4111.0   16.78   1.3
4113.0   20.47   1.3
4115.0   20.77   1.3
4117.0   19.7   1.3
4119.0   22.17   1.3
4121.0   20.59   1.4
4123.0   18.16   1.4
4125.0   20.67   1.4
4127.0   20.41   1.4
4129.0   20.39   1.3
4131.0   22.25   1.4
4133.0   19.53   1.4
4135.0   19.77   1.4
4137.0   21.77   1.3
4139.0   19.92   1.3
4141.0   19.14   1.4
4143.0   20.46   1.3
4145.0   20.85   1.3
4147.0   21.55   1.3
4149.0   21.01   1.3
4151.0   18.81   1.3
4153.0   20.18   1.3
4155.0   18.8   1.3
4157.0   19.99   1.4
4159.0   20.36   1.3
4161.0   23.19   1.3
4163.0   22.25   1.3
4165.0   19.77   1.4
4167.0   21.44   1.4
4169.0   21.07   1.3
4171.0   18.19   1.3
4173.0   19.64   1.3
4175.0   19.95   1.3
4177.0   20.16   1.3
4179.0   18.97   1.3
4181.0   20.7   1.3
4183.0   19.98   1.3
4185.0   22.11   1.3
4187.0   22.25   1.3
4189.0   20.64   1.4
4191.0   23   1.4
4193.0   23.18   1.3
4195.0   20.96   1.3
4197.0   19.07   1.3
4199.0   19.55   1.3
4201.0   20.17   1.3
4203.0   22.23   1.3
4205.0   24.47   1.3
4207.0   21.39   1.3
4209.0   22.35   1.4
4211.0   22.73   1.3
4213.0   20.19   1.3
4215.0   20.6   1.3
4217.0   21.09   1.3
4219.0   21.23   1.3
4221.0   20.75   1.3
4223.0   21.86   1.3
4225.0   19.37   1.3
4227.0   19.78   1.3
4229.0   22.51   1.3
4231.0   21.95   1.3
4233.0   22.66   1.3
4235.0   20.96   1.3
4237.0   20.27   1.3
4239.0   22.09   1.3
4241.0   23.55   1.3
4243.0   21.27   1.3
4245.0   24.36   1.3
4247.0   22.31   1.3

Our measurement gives 1.4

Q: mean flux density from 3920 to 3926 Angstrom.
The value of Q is 16.6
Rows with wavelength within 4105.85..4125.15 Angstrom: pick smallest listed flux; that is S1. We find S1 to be 16.68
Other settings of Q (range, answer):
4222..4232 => 21.1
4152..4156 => 19.5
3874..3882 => 13.7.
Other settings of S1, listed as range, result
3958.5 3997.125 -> 9.474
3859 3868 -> 15.06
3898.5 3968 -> 9.123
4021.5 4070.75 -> 18.1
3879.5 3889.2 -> 10.99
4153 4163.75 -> 18.8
